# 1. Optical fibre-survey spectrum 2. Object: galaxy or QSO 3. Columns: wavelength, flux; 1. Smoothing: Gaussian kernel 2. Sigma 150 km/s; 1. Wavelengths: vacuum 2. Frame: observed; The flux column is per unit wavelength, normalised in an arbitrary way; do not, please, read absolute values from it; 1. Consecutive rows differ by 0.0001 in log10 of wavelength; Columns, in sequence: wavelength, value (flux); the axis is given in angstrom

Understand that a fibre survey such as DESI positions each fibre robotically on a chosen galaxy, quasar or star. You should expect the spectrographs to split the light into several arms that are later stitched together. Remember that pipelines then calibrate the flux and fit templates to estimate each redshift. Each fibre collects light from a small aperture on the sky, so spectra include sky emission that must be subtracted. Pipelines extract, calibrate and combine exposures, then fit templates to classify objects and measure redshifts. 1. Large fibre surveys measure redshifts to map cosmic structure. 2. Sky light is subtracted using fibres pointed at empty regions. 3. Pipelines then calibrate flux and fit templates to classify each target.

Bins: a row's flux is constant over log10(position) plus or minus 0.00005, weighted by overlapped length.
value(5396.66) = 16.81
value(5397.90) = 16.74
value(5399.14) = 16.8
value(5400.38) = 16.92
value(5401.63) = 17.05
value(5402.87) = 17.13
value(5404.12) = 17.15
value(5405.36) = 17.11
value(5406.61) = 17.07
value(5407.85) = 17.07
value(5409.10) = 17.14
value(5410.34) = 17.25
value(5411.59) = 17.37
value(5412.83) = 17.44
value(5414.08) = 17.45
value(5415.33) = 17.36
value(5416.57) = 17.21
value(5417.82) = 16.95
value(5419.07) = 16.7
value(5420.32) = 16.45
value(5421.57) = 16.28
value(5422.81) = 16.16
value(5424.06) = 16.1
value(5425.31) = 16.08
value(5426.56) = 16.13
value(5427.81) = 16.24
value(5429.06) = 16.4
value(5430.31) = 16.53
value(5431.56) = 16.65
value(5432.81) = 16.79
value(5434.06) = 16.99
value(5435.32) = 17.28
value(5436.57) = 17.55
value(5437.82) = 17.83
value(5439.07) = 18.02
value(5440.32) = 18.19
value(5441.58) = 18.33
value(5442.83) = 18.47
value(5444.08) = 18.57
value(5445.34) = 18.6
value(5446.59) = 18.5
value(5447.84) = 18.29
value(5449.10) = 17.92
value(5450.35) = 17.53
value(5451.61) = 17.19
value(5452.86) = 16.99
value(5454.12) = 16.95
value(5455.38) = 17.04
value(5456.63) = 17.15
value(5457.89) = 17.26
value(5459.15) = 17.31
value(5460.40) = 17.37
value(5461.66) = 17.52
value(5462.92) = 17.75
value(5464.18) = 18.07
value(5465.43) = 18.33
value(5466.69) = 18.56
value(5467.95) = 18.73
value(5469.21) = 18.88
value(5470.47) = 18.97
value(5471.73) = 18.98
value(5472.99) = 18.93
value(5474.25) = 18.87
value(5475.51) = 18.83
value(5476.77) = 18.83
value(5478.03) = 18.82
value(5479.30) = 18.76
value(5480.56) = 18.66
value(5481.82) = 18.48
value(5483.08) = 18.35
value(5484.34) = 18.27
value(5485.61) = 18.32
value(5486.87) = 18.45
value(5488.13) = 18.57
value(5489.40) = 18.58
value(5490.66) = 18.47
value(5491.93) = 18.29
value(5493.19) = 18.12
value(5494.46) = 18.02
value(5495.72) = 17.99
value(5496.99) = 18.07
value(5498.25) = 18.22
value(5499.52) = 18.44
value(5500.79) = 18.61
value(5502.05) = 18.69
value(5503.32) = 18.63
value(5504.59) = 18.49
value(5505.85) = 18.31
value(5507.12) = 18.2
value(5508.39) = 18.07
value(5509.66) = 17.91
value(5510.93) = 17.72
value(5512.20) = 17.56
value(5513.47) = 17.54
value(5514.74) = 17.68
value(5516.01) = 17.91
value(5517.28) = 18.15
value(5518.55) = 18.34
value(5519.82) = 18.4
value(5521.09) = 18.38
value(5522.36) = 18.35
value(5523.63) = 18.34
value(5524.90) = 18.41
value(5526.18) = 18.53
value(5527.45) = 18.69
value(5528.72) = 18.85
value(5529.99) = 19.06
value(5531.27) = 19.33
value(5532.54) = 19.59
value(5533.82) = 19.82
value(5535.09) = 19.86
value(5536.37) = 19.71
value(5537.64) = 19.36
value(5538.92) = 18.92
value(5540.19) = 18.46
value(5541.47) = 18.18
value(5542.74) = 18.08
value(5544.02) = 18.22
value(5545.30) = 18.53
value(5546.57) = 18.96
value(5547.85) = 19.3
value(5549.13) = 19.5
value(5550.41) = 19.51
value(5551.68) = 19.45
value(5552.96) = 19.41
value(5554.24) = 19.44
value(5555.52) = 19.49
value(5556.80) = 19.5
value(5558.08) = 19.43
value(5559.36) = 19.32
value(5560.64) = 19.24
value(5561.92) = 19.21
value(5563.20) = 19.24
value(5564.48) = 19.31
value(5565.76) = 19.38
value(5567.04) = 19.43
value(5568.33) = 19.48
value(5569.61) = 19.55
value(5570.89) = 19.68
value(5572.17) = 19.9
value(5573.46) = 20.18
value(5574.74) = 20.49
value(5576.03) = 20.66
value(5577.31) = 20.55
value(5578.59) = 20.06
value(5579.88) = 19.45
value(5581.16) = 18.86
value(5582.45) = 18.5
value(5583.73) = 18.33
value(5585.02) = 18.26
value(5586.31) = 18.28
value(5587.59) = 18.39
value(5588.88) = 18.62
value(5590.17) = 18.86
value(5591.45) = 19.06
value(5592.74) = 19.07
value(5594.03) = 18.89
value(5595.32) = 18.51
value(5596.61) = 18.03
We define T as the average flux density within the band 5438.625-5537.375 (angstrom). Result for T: 18.3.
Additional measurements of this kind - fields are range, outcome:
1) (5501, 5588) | 18.9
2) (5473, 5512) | 18.4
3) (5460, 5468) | 18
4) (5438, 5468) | 17.8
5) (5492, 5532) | 18.3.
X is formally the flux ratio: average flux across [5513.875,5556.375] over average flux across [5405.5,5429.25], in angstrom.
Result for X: 1.12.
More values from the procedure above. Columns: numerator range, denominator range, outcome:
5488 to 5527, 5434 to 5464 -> 1.03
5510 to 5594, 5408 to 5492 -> 1.07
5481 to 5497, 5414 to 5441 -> 1.09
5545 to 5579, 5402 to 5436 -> 1.16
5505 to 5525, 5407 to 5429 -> 1.08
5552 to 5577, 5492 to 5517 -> 1.08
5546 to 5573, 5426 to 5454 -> 1.11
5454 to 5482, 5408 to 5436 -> 1.09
